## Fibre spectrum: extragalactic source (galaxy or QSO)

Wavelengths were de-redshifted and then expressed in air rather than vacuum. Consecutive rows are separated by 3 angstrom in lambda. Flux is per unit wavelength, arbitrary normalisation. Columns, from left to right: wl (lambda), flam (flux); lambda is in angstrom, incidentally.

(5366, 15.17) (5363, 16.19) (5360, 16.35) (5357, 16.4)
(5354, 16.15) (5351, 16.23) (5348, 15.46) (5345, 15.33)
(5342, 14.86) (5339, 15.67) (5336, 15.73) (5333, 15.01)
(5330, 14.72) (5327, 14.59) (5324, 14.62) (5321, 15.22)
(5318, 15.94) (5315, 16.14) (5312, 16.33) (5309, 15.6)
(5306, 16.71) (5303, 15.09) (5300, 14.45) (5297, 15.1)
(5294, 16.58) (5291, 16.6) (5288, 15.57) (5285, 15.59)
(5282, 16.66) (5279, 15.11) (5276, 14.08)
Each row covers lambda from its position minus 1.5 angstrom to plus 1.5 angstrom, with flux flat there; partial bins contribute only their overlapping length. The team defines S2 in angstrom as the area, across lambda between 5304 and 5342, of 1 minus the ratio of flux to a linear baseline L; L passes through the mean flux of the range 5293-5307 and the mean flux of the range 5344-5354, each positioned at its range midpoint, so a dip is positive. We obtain 0.3 angstrom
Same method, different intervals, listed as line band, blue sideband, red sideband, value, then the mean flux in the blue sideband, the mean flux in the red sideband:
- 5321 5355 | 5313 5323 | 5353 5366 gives 1.38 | 15.7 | 16.1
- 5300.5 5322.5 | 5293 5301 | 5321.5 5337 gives -0.92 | 15.4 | 14.9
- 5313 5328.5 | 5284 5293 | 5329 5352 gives 0.27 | 16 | 15.4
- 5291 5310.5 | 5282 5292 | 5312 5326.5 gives 0.15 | 16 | 15.5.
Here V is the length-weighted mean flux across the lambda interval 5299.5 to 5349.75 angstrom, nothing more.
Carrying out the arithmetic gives 15.4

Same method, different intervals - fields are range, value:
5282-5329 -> 15.6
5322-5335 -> 14.8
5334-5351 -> 15.5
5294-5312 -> 15.6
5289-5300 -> 15.8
